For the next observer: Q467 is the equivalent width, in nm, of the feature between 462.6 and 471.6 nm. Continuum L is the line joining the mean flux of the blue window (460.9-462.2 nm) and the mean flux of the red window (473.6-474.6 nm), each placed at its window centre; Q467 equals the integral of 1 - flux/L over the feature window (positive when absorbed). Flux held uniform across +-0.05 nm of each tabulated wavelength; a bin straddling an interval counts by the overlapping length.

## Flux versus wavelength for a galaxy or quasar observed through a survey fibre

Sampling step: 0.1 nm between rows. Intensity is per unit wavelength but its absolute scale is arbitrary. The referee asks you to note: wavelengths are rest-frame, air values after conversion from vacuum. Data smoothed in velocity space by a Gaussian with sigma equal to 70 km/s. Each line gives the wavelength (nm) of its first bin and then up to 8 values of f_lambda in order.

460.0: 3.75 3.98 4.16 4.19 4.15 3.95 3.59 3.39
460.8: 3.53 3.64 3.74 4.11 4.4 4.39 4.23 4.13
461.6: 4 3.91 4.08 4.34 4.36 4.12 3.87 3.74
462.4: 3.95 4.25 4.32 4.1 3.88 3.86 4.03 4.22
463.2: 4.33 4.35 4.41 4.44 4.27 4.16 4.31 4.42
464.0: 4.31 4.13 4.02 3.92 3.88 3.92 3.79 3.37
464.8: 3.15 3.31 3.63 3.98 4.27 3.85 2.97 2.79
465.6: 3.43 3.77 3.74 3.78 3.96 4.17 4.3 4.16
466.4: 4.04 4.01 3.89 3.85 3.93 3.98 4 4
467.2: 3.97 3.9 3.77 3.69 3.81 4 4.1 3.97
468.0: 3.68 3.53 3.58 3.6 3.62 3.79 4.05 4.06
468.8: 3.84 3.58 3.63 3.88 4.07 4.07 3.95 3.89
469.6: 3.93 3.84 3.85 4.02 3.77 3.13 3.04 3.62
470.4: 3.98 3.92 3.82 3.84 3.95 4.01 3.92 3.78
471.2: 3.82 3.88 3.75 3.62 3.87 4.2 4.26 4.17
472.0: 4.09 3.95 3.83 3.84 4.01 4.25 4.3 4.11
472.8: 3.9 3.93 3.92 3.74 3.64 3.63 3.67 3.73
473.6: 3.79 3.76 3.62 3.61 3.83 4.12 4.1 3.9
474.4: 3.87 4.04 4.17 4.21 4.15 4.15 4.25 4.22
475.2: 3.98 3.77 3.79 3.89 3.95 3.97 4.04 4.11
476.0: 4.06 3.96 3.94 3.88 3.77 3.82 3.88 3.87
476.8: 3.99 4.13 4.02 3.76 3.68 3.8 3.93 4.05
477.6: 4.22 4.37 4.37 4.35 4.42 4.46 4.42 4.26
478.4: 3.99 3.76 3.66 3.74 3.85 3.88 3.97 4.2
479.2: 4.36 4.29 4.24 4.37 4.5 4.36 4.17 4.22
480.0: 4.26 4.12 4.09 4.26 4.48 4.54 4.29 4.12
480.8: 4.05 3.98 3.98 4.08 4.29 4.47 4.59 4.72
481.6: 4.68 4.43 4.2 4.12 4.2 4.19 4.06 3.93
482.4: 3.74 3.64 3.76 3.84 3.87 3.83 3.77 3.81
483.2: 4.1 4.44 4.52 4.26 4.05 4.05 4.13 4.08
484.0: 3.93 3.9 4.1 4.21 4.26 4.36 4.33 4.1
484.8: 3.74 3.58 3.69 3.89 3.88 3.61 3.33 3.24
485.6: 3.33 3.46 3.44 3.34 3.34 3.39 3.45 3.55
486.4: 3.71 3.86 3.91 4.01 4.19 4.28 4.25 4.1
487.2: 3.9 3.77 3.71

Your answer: 0.317 nm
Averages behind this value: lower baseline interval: 4.12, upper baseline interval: 3.88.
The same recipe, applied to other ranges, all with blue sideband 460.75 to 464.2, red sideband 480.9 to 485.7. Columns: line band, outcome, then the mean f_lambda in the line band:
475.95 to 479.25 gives 0.02 nm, 4.02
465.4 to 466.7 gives 0.10 nm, 3.8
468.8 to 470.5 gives 0.13 nm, 3.77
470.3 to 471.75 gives 0.07 nm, 3.87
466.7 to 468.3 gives 0.10 nm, 3.85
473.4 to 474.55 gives 0.06 nm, 3.84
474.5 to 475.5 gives 0.00 nm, 4.07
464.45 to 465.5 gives 0.14 nm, 3.58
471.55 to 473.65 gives 0.07 nm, 3.94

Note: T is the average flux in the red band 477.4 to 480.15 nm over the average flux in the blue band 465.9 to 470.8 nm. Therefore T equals 1.08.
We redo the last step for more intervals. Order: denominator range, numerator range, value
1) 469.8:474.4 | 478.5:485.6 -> 1.06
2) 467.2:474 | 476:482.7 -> 1.07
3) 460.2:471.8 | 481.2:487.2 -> 1.01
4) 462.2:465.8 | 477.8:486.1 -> 1.03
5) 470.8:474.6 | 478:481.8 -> 1.08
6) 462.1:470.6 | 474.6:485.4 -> 1.05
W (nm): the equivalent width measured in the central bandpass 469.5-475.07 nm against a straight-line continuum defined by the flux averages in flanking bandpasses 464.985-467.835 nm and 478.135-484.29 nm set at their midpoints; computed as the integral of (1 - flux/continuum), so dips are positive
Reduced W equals 0.102 nm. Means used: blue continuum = 3.85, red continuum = 4.14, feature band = 3.89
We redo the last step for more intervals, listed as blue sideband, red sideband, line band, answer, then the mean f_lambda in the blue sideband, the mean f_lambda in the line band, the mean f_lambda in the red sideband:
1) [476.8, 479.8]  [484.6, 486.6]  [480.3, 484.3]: -0.31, 4.12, 4.14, 3.6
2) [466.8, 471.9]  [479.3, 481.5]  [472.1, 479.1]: 0.19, 3.84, 3.97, 4.27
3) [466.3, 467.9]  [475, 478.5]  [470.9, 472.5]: 0.02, 3.94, 3.95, 4.03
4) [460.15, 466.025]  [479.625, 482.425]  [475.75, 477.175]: 0.08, 3.95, 3.94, 4.24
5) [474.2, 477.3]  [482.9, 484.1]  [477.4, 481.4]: -0.17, 3.97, 4.19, 4.08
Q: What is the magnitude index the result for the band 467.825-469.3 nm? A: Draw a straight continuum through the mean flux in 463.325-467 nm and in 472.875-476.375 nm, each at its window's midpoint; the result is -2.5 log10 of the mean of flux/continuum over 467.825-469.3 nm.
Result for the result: 0.03 mag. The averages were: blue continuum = 3.9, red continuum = 3.92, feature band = 3.79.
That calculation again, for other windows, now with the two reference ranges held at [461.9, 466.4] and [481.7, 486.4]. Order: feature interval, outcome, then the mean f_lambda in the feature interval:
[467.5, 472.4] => 0.03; 3.84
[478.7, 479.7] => -0.07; 4.17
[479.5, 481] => -0.09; 4.24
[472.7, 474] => 0.04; 3.76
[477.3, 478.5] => -0.08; 4.22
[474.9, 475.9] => -0.02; 4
